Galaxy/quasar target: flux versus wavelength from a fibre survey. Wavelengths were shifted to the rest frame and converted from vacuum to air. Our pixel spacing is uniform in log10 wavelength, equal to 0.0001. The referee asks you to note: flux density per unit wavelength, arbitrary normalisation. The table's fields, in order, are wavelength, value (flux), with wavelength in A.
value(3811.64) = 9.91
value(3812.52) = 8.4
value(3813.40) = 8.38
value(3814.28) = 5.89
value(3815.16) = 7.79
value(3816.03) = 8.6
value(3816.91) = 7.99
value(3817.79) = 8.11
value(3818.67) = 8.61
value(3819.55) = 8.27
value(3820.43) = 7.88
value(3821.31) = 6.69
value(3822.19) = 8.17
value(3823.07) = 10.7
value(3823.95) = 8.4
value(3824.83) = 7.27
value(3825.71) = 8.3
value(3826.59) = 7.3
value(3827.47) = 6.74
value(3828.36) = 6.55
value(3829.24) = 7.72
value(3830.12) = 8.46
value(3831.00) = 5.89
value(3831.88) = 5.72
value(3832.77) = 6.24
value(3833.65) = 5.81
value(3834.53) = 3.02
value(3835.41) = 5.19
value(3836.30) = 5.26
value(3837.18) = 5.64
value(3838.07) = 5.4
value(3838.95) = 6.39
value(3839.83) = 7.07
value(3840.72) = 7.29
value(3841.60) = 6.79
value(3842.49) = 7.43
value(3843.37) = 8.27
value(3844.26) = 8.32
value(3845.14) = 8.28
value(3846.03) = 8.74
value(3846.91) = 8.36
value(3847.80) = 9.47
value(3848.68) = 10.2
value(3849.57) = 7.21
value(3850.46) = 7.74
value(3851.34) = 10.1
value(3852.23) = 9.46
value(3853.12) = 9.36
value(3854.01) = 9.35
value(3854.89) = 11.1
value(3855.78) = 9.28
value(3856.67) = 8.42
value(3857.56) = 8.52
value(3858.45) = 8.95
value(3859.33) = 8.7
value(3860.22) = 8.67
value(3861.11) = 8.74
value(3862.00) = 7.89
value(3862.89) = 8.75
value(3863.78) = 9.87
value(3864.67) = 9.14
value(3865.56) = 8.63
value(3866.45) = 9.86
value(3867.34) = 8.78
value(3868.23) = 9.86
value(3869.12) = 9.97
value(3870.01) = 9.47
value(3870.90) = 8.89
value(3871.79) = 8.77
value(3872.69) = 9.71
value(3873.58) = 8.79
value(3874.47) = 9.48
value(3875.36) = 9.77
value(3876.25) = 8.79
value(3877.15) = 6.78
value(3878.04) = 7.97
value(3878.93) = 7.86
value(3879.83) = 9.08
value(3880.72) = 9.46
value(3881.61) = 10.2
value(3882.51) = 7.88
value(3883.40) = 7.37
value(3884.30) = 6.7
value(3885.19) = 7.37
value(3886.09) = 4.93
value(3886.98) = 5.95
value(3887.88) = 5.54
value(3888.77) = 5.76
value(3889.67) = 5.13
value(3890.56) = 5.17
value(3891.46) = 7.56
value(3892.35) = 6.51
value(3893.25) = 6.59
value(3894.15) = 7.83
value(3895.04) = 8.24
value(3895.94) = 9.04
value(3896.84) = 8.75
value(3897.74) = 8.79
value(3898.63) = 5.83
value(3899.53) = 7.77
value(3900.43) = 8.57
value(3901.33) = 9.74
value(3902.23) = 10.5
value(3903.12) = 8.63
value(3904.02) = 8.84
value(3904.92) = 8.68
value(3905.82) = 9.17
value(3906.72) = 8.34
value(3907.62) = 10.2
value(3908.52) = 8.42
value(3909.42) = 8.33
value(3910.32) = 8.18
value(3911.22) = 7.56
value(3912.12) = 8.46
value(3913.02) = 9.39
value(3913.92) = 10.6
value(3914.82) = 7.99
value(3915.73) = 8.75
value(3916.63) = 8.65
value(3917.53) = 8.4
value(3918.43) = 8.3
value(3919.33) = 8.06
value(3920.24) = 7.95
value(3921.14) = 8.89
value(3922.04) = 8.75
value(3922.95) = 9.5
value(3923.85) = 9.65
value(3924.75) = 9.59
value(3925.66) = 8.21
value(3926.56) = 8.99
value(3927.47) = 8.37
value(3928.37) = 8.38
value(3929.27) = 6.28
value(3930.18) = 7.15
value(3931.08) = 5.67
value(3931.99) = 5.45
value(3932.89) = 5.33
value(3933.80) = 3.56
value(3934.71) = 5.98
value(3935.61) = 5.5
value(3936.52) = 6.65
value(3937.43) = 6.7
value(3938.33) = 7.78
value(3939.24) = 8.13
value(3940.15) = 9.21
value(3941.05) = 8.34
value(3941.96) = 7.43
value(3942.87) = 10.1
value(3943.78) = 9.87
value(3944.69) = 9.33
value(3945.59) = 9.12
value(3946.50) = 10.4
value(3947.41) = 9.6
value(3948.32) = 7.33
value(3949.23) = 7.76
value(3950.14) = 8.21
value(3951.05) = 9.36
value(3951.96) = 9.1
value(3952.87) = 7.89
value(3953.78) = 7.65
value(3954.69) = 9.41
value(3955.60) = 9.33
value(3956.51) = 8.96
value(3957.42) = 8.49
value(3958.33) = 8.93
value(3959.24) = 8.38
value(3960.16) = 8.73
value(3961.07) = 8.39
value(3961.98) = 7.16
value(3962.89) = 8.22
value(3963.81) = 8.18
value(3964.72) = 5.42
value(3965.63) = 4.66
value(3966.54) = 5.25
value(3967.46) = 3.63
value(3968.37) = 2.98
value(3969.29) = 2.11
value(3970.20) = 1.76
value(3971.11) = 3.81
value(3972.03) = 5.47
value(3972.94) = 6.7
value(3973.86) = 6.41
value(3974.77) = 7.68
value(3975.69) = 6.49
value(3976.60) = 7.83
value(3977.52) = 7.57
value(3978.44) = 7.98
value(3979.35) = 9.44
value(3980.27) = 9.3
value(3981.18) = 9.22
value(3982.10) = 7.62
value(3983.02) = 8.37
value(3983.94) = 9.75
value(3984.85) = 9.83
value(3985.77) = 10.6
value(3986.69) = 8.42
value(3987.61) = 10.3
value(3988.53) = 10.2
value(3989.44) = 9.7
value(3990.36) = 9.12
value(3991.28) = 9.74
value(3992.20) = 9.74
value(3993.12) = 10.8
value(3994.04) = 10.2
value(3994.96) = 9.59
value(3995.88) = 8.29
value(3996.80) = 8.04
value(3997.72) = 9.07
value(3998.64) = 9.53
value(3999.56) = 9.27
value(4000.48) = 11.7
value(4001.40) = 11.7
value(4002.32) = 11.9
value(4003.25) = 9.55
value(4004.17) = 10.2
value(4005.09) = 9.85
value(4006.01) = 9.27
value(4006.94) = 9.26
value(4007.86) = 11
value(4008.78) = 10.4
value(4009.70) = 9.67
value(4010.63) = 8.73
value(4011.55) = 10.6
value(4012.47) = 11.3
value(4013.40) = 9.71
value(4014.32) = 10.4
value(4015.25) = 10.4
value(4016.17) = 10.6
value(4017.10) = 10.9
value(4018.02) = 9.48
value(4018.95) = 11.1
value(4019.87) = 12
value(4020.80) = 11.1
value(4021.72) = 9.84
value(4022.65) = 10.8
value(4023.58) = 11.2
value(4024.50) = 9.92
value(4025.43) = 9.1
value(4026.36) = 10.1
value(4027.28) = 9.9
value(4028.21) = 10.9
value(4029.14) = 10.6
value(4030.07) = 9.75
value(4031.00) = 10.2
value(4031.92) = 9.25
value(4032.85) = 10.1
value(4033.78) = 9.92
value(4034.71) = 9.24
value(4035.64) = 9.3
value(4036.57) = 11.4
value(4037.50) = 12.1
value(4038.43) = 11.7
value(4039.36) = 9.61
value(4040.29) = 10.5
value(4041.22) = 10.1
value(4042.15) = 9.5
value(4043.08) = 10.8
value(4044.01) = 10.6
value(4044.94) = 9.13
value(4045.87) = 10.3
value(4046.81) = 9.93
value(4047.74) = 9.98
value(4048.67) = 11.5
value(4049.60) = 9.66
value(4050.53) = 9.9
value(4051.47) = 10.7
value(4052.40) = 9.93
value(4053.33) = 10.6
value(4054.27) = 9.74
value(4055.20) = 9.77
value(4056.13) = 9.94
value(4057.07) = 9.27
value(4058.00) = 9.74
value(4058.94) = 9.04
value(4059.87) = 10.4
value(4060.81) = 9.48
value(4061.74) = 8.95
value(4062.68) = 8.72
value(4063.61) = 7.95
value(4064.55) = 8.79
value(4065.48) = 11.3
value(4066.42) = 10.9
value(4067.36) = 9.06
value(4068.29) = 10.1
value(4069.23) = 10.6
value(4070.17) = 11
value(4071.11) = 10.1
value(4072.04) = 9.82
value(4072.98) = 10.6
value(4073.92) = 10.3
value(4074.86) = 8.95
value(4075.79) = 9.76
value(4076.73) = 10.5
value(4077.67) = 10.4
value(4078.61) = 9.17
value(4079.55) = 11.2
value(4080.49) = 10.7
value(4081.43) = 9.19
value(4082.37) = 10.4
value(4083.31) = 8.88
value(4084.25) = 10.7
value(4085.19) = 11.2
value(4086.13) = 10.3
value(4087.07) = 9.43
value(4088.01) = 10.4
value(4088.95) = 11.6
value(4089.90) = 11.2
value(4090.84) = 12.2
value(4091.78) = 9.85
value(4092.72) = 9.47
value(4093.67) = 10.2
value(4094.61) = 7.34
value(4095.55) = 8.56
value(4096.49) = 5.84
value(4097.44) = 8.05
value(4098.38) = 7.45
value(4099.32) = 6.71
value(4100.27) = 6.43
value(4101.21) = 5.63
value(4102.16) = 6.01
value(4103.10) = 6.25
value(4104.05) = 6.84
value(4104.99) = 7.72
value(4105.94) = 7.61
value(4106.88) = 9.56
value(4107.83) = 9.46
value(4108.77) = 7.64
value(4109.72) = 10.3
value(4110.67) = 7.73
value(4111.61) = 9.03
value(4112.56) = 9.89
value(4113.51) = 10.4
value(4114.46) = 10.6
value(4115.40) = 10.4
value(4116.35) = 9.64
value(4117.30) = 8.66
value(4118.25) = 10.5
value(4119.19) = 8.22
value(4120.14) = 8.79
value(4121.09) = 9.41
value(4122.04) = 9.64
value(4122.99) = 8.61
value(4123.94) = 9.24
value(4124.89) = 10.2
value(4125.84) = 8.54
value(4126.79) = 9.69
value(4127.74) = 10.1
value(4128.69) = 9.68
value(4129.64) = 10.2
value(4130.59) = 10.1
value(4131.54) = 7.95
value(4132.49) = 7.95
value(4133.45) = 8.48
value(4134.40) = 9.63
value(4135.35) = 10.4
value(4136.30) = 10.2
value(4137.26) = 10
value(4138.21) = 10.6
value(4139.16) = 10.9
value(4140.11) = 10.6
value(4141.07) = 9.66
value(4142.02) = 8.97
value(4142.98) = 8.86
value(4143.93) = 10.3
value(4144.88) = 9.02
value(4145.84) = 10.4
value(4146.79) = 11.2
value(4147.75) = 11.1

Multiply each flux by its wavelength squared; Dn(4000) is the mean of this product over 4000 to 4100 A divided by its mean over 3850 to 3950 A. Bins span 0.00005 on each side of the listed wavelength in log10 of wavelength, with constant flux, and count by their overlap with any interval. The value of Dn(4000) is 1.3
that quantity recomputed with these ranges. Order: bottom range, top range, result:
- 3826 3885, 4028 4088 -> 1.37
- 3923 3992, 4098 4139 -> 1.25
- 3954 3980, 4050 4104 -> 1.47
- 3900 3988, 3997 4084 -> 1.34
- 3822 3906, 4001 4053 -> 1.40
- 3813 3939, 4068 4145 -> 1.32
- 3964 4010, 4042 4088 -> 1.24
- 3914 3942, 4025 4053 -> 1.40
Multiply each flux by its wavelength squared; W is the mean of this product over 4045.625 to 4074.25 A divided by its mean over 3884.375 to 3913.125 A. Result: 1.4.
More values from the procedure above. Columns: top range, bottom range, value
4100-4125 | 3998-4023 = 0.88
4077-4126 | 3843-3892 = 1.21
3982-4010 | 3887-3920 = 1.27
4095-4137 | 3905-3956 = 1.16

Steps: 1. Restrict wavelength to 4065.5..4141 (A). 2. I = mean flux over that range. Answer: 9.4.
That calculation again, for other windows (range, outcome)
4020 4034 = 10.2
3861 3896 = 8.08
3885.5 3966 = 7.99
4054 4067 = 9.56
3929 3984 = 7.34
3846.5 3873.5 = 9.1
